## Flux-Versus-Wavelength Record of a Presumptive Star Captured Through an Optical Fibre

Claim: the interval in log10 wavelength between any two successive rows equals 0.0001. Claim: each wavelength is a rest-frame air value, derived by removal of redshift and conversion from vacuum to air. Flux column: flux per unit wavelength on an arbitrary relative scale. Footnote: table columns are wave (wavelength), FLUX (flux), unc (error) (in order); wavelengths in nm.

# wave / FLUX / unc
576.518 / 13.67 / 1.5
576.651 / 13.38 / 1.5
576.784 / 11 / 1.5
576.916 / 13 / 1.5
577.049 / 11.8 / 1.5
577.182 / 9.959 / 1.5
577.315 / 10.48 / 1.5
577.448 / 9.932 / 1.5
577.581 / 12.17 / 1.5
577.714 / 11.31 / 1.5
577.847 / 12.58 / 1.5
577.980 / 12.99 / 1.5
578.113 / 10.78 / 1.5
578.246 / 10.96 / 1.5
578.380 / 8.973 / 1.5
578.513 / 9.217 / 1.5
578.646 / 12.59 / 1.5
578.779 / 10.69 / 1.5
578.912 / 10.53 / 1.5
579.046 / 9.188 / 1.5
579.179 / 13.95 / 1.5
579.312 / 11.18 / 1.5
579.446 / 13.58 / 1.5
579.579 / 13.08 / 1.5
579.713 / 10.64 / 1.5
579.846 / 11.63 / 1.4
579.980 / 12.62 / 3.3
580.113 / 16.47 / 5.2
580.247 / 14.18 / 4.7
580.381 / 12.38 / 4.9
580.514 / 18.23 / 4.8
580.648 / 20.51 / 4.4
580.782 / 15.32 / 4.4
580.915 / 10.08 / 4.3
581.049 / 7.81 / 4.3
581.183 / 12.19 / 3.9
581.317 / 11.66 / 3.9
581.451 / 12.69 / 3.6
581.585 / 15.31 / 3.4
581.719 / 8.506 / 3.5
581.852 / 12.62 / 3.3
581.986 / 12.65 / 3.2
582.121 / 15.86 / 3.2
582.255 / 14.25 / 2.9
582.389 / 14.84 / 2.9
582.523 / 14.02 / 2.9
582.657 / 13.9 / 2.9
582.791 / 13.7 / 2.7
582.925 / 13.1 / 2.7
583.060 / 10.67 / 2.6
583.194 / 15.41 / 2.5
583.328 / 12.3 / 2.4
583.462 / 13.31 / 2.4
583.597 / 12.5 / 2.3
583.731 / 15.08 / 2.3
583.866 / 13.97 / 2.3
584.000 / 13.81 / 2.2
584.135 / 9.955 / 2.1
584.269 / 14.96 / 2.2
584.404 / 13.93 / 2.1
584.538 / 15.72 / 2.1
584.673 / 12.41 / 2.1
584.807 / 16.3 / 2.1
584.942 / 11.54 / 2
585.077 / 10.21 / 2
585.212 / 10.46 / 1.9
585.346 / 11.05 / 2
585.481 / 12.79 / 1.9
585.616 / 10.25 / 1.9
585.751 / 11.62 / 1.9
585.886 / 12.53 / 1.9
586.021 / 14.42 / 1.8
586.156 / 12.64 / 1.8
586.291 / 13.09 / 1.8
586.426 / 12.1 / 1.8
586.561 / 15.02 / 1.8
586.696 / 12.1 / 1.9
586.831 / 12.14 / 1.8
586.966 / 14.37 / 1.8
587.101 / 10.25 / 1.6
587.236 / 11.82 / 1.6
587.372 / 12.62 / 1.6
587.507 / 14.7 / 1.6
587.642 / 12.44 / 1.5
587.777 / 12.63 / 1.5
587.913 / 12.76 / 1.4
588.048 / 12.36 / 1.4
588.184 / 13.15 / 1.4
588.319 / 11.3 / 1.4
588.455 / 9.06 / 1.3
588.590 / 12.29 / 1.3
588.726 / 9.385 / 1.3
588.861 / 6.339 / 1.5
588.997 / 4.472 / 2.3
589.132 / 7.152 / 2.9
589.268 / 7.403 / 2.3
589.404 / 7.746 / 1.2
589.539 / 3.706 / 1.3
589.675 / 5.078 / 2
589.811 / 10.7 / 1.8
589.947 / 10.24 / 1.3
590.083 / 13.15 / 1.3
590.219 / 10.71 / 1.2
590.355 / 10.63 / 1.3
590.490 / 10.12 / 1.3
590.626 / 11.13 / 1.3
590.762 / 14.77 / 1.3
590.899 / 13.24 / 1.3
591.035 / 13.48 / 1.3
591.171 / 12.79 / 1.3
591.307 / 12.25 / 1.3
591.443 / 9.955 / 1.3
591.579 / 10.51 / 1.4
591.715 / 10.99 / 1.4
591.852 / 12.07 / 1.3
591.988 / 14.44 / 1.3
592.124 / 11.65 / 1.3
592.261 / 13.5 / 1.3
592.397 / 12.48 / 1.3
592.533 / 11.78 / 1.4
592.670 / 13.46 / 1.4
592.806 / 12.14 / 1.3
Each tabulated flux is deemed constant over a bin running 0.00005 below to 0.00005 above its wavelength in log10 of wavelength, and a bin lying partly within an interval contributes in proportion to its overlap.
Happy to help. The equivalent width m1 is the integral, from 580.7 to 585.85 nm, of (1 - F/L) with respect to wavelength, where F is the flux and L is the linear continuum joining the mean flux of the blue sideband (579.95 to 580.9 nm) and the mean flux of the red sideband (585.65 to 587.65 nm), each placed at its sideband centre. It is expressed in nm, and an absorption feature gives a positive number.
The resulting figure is 0.50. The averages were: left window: 15.5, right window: 12.8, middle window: 12.8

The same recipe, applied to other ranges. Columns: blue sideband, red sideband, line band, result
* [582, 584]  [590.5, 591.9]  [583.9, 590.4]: 0.777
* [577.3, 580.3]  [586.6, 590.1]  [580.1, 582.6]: -0.490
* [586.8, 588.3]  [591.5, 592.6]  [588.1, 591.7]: 0.674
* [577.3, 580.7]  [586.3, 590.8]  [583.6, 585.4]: -0.254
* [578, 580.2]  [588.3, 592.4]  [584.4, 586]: -0.208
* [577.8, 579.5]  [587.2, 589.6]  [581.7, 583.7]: -0.471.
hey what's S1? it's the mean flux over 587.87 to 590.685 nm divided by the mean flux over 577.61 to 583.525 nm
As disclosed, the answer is 0.7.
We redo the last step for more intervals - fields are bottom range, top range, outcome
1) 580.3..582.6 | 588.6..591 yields 0.69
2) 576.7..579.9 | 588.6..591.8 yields 0.87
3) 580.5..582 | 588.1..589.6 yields 0.65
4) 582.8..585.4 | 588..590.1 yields 0.68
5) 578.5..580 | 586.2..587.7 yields 1.10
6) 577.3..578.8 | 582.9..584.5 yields 1.20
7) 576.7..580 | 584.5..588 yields 1.11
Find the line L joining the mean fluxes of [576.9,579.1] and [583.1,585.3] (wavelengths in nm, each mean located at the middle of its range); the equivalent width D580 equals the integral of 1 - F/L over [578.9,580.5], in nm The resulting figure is -0.154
